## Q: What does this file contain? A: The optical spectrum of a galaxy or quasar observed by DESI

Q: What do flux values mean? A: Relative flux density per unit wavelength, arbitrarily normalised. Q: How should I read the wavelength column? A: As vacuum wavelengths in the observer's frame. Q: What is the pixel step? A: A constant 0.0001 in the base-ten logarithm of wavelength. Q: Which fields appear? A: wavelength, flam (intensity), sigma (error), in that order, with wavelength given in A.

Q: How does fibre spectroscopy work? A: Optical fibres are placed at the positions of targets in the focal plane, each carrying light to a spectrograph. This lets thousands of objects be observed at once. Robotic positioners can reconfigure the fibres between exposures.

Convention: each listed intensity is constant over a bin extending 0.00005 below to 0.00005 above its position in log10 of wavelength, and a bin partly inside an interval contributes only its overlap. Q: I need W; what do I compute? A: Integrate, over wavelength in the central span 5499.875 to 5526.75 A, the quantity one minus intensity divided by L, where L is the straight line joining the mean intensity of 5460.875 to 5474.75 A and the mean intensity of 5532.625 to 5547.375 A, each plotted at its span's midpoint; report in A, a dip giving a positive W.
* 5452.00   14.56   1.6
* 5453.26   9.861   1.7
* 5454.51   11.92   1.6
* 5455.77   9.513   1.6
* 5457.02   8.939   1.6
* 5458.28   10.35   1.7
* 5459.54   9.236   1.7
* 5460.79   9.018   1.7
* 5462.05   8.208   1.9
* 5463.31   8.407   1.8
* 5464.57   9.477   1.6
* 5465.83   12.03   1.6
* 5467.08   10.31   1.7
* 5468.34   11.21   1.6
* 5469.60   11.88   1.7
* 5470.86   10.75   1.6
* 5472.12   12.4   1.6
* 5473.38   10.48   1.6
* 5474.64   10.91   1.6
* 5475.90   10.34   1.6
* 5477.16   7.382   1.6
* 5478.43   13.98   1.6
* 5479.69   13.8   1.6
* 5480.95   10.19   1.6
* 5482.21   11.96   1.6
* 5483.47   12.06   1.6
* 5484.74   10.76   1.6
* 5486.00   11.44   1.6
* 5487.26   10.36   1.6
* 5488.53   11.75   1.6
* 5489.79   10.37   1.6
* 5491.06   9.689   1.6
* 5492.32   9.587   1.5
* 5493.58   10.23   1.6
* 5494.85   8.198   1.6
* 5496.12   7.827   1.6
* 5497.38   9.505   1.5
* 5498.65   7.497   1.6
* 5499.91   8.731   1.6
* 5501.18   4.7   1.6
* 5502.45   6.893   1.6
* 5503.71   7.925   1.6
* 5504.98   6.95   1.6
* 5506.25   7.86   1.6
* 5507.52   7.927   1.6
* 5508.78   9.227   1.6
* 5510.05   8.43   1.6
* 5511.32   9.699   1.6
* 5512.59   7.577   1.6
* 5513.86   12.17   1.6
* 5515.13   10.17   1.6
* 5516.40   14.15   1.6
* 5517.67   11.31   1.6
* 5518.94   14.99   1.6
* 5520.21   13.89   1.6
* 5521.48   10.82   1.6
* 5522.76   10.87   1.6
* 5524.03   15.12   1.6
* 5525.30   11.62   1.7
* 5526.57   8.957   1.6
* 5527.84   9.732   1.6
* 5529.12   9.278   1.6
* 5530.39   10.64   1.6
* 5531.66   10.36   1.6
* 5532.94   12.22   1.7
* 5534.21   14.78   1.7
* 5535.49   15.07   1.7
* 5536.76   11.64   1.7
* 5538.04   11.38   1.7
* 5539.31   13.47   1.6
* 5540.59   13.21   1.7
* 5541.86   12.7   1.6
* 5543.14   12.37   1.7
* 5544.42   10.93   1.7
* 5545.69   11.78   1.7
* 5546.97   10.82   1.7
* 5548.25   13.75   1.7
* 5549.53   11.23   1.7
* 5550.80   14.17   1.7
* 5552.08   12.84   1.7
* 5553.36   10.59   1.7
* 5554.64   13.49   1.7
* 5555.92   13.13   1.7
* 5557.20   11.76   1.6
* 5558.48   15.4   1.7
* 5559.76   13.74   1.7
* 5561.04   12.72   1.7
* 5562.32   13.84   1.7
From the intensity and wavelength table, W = 4.1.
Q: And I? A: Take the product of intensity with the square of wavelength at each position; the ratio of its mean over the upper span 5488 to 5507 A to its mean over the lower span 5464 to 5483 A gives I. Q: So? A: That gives 0.77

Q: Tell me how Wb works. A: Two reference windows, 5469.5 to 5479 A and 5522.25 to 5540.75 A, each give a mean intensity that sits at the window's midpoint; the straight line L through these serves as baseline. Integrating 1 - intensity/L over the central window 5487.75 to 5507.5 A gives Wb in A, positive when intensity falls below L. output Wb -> 4.88 A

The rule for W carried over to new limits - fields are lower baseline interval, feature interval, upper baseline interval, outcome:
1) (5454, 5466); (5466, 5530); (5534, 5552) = 3.72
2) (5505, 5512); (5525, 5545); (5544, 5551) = -1.60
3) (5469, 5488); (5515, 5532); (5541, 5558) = 0.41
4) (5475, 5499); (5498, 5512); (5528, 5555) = 4.06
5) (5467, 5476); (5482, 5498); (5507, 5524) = 1.22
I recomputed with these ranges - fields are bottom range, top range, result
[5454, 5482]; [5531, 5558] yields 1.22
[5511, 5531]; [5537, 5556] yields 1.10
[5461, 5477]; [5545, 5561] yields 1.26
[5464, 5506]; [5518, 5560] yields 1.25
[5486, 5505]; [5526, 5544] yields 1.36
